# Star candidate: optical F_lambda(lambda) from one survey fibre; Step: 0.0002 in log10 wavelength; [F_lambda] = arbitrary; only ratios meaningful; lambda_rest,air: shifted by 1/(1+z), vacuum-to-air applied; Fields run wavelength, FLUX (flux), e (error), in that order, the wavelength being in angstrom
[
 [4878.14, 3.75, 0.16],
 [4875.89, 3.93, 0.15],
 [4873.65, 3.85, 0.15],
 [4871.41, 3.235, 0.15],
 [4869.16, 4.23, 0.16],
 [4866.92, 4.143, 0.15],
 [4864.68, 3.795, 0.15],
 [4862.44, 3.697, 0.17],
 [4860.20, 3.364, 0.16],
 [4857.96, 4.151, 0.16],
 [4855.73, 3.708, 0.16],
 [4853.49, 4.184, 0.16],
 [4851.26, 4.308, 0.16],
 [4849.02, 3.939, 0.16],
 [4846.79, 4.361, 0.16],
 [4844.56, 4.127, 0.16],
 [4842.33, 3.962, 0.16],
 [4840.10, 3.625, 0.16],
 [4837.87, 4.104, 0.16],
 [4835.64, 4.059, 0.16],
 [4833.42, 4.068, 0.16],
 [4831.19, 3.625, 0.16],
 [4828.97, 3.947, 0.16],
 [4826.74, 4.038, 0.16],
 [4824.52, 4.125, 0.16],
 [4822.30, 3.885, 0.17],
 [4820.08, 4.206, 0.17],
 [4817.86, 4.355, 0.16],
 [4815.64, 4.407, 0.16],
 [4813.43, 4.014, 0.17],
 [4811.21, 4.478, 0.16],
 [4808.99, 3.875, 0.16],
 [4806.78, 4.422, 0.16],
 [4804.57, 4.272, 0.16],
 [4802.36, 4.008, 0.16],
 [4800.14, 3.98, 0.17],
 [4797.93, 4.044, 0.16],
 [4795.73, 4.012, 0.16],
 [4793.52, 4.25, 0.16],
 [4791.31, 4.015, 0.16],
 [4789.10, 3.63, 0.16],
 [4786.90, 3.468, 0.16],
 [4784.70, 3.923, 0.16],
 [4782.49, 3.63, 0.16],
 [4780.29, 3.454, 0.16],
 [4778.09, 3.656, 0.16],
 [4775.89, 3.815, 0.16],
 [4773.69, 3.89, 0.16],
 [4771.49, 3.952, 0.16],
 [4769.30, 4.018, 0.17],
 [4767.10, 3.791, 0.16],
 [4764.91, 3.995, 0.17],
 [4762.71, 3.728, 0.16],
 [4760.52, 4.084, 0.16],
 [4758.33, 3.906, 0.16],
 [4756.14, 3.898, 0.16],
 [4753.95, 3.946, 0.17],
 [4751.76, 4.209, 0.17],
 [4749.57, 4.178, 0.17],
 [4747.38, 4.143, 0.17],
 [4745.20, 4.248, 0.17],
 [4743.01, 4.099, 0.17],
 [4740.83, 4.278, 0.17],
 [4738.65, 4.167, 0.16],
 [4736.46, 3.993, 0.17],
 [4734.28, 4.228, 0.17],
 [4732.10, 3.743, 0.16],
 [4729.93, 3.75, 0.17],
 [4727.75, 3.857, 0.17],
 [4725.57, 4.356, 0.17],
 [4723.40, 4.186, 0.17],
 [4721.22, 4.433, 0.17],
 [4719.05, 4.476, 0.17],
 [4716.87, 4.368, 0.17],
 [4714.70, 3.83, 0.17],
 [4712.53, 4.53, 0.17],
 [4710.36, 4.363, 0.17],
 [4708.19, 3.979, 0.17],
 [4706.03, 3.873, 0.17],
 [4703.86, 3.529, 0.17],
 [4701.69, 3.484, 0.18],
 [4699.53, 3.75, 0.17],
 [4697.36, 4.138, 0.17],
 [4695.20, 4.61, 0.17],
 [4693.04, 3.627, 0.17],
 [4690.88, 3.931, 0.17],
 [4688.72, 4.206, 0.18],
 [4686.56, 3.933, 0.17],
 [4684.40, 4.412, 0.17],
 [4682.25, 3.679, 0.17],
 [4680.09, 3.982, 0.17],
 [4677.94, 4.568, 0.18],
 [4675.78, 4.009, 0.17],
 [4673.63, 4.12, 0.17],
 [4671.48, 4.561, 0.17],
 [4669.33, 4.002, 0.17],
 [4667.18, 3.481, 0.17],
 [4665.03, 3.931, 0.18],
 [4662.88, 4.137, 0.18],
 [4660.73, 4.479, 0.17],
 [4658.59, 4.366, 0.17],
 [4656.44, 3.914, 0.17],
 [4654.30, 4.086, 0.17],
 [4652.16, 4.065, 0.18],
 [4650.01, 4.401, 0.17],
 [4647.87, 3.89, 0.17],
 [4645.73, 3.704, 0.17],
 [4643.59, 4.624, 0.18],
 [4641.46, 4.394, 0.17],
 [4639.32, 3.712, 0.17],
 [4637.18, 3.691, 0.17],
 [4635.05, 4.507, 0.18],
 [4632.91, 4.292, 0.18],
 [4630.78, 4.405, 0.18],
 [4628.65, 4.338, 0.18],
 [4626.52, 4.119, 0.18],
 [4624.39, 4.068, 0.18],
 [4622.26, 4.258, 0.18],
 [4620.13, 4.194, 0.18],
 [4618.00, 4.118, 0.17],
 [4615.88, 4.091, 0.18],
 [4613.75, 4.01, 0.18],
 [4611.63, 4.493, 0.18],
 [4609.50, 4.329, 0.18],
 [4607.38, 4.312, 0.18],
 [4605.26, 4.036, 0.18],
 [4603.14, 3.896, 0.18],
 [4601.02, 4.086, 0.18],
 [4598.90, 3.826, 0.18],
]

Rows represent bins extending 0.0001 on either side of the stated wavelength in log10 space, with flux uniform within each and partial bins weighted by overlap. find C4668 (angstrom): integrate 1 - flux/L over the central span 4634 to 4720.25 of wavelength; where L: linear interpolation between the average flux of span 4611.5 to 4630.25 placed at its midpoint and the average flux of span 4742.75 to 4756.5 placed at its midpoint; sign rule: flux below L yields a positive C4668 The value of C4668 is 1.4 angstrom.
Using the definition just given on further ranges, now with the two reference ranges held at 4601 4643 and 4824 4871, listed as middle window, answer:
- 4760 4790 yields 1.9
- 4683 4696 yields 0.0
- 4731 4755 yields -0.3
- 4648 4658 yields 0.1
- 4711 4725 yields -0.8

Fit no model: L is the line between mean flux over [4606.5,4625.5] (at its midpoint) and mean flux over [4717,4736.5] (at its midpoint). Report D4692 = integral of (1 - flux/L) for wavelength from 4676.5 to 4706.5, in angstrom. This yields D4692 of 1.25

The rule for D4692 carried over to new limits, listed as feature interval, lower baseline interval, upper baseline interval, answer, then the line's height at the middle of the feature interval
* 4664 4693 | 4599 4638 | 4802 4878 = 0.6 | 4.13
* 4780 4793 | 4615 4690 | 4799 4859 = 1.2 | 4.1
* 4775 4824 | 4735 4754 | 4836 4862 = 0.8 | 4.06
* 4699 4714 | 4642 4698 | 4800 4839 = 0.6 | 4.11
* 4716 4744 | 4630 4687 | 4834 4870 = -0.5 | 4.07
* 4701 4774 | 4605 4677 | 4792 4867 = 0.9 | 4.1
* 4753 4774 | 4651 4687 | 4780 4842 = 0.6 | 4.04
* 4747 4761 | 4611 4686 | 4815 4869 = 0.1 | 4.07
